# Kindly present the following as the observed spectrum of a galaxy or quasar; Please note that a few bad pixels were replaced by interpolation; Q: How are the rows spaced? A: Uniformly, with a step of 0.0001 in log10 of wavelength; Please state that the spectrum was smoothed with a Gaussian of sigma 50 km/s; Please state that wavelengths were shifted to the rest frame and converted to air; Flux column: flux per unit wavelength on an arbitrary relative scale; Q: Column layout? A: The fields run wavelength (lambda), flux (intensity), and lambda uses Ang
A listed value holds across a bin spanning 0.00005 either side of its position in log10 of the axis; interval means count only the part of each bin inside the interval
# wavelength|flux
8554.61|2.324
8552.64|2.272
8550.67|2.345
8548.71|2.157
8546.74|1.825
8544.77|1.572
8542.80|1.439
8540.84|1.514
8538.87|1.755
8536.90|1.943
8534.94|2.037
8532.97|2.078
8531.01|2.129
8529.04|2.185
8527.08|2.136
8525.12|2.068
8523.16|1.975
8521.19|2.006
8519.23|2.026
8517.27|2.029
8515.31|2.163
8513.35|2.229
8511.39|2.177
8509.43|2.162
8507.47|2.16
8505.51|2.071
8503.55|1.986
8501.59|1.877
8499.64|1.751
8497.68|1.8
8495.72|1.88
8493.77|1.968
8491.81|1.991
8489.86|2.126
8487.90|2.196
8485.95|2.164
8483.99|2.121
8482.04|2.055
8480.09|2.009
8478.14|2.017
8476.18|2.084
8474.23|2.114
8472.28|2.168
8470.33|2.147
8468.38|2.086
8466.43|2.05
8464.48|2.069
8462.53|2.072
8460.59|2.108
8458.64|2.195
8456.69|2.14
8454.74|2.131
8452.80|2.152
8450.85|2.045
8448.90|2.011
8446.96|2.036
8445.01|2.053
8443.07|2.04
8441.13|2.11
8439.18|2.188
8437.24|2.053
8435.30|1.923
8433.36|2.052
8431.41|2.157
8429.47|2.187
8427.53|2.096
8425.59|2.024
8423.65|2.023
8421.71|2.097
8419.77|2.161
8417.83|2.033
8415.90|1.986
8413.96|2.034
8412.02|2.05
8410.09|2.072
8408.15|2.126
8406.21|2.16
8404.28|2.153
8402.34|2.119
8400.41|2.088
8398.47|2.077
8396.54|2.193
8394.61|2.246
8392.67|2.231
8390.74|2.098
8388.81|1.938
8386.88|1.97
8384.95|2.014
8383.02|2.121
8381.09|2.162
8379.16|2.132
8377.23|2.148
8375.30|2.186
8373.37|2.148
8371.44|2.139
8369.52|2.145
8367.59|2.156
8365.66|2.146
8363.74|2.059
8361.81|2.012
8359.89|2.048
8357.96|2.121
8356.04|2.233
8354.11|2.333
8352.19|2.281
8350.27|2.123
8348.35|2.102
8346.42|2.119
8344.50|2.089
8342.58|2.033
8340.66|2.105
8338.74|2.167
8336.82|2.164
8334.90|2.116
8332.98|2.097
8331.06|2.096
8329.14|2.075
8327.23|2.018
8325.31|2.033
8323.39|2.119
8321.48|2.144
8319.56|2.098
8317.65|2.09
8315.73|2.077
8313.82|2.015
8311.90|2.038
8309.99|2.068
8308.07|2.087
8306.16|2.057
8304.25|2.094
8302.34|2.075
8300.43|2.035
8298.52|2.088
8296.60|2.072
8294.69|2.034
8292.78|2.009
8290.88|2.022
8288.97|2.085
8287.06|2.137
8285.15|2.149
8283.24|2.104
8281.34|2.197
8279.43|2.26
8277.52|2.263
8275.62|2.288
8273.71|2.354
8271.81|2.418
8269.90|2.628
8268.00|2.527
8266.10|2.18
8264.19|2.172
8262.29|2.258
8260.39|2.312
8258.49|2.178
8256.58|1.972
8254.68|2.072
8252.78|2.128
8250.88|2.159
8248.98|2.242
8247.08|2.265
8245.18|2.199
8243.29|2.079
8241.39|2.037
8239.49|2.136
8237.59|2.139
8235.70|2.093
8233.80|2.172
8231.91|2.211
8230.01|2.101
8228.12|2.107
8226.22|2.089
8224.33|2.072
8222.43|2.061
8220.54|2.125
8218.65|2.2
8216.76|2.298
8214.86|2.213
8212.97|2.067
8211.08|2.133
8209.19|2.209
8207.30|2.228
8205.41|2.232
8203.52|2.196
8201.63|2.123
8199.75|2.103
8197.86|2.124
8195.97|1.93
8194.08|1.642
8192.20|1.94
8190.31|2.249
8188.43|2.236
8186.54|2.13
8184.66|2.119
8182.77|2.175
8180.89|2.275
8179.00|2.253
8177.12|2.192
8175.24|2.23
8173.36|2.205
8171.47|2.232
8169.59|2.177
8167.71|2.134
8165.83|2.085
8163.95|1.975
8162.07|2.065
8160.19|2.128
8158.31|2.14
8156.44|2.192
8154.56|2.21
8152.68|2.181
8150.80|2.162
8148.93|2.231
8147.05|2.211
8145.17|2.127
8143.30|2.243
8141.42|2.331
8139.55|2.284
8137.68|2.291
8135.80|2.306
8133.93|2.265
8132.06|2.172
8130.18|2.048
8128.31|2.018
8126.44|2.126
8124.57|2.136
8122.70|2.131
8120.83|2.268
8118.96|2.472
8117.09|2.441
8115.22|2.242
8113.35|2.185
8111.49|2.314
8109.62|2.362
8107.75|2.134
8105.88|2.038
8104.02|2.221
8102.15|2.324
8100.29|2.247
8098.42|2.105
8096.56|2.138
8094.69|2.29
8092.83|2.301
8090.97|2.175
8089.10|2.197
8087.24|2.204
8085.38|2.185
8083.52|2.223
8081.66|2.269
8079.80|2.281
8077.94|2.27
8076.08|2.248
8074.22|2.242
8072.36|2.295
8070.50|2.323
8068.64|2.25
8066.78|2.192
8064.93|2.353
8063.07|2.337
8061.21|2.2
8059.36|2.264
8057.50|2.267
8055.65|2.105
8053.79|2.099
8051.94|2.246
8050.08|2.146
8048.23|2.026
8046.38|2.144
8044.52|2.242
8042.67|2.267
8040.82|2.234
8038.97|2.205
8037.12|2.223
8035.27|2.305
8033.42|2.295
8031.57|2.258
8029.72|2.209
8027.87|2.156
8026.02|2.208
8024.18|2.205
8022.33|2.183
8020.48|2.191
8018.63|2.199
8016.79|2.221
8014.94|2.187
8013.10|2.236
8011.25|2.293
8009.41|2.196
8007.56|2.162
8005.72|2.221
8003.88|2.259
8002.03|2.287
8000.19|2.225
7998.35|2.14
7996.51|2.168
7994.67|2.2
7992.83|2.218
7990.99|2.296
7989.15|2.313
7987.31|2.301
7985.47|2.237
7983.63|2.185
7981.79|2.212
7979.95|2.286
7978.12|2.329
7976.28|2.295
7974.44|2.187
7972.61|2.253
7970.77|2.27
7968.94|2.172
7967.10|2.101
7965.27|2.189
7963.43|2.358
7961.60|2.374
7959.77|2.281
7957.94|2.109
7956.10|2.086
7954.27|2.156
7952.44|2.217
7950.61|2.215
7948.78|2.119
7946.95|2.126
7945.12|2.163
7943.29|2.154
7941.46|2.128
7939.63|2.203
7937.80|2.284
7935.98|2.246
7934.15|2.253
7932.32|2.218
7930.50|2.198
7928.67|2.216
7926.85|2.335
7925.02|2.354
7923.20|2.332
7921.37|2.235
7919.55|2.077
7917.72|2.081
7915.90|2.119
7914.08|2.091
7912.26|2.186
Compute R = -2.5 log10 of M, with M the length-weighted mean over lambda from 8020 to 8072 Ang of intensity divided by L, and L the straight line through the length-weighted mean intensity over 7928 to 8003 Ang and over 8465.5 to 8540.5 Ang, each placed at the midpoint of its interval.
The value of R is -0.01 mag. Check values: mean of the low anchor 2.22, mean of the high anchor 2.05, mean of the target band 2.22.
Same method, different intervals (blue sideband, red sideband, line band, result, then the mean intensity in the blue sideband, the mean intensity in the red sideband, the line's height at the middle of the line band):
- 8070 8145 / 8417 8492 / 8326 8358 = 0.00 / 2.23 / 2.09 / 2.14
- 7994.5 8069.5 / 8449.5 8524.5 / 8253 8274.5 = -0.07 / 2.21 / 2.07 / 2.14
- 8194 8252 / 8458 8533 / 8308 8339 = 0.01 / 2.14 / 2.07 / 2.11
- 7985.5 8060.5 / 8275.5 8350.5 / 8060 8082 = -0.04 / 2.22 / 2.1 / 2.2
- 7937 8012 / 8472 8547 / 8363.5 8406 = -0.04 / 2.22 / 2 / 2.05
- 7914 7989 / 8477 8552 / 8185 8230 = 0.00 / 2.22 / 2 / 2.12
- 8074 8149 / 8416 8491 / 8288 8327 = 0.04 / 2.23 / 2.09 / 2.15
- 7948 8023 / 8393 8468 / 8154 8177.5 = 0.01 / 2.22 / 2.09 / 2.17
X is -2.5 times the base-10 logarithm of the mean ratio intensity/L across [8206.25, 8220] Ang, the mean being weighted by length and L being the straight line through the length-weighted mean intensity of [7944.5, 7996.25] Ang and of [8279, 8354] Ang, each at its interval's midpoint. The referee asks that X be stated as -0.03 mag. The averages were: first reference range 2.22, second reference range 2.1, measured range 2.19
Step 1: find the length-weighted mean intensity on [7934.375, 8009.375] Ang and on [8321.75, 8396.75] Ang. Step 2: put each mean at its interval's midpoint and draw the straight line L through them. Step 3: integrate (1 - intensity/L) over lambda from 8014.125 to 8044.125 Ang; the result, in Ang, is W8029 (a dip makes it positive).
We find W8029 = -0.3 Ang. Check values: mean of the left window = 2.22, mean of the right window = 2.12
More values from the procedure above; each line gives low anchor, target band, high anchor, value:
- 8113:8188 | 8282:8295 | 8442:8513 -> 0.3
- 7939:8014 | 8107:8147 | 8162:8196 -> -1.6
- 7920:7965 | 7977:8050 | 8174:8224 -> -0.8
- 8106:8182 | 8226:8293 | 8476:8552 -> -1.6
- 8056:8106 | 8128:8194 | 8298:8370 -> 0.8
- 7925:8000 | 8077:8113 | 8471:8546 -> -0.9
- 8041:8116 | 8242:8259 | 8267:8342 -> 0.2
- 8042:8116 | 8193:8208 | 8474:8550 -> 0.6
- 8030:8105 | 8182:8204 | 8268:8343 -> 1.0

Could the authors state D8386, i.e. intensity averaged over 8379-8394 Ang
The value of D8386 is 2.08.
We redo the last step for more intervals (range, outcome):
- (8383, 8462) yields 2.09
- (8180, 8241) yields 2.13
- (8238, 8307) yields 2.17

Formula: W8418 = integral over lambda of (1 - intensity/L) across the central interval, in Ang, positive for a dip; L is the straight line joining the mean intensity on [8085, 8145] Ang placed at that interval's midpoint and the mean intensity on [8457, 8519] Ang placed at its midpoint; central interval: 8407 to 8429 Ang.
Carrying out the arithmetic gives 0.3 Ang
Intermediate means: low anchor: 2.22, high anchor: 2.07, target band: 2.07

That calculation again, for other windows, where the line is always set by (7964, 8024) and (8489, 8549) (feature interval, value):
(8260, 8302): -2.37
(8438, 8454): -0.58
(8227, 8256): -0.47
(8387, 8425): -1.29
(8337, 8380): -1.86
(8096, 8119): -0.75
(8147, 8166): 0.04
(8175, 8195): 0.05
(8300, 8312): 0.04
